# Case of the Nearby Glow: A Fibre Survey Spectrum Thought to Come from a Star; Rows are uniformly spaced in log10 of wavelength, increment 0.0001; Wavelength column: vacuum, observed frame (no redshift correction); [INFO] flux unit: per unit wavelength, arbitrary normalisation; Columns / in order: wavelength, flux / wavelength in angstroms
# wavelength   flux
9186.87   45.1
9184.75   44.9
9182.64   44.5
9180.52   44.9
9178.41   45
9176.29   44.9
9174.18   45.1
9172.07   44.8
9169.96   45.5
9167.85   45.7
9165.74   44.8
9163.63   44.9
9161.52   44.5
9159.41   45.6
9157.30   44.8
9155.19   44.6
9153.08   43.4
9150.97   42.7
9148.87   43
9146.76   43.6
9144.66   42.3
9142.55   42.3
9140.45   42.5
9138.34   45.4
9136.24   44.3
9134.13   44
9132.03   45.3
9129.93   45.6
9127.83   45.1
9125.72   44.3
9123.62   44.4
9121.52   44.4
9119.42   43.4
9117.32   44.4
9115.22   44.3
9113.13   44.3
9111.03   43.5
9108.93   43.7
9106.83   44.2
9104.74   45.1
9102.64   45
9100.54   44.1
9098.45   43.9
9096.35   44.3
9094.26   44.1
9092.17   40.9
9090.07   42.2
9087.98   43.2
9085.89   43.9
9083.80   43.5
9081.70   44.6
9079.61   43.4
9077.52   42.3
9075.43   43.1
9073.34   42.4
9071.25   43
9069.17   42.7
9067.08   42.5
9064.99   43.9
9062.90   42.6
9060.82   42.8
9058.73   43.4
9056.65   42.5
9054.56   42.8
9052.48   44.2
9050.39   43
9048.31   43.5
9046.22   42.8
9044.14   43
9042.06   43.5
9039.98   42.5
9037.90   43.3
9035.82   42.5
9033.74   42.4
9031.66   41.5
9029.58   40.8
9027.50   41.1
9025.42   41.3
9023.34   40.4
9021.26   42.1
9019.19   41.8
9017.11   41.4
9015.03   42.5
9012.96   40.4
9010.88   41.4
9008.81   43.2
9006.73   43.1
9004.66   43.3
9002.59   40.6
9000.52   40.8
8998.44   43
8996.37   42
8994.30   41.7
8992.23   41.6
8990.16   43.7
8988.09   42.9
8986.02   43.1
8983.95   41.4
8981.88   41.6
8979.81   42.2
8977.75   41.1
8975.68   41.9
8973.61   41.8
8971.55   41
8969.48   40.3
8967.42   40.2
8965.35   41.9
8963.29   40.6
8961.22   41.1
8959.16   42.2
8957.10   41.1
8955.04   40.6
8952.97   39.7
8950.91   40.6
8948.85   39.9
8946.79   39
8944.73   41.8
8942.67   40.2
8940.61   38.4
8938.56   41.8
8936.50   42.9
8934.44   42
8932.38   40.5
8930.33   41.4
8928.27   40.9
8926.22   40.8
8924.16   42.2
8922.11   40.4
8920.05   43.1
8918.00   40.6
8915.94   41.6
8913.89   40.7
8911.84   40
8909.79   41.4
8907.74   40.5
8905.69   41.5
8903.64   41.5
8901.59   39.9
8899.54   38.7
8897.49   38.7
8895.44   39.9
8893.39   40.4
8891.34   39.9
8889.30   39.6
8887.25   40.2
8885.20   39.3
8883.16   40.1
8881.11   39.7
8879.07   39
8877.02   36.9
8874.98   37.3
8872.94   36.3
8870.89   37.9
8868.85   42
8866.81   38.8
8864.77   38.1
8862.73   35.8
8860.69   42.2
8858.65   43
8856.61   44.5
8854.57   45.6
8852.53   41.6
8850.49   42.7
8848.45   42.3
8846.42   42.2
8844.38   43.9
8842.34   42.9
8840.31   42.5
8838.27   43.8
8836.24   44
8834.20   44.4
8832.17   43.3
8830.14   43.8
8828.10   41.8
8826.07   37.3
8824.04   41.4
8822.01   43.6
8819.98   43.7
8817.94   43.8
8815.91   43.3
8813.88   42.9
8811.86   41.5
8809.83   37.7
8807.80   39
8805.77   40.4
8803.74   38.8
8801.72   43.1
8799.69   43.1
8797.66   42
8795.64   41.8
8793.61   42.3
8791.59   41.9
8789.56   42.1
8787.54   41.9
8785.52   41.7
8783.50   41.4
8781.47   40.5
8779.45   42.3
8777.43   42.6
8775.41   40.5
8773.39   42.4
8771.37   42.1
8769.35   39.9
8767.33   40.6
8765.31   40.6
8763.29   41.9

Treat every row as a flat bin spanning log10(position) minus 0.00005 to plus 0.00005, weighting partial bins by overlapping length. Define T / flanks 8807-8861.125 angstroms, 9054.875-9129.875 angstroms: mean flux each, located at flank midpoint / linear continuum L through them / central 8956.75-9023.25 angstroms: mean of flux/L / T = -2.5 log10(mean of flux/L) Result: 0.04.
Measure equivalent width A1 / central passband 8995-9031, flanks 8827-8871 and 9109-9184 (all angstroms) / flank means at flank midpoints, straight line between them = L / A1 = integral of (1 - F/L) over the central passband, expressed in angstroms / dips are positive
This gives 1.4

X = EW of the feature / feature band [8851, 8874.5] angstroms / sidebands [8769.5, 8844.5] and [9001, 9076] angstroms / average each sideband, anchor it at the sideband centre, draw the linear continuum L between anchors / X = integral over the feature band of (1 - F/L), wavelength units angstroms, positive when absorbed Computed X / 0.9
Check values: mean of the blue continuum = 42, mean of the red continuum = 42.4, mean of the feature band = 40.5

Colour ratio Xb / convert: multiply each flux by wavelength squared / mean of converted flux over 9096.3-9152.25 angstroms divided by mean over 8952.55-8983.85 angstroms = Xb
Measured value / 1.11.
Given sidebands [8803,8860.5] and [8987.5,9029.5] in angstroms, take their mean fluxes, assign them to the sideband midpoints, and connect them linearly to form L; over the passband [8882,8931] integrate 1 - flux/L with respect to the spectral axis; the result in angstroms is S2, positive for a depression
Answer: 1.9 angstroms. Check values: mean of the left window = 42.4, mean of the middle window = 40.5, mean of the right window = 41.9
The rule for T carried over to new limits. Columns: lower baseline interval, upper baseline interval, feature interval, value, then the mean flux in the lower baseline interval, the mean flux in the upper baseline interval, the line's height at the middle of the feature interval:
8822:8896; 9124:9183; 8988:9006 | 0.01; 41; 44.4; 42.6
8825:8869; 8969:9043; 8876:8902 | 0.07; 42.1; 41.9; 42.1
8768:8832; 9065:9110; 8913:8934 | 0.03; 41.6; 43.4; 42.4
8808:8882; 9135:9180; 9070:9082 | 0.01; 41.4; 44.3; 43.5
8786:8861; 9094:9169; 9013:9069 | 0.03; 42.3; 44.2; 43.7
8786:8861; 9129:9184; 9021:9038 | 0.05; 42.3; 44.4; 43.6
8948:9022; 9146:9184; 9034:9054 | -0.01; 41.6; 44.6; 42.6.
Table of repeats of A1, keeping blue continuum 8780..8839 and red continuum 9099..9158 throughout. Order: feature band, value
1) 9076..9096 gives 0.3 angstroms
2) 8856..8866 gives 0.4 angstroms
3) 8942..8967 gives 1.3 angstroms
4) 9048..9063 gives 0.2 angstroms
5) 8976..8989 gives 0.3 angstroms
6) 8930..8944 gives 0.6 angstroms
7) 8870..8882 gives 1.3 angstroms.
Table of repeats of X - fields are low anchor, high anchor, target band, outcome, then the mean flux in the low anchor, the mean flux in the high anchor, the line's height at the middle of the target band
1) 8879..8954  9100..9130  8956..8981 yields 0.15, 40.5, 44.3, 41.5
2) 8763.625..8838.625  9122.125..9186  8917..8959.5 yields 1.87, 41.8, 44.4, 42.8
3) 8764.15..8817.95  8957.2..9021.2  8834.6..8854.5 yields -0.73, 41.4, 41.8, 41.5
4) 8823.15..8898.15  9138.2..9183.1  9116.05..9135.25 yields -0.29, 40.9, 44.3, 43.9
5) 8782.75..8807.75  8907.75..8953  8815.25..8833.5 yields -0.44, 41.6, 40.9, 41.5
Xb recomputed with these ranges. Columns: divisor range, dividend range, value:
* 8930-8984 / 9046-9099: 1.08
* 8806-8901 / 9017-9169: 1.12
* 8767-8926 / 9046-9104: 1.11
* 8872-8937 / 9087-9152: 1.14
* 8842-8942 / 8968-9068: 1.07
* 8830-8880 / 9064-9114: 1.11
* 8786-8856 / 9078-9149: 1.11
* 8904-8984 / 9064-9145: 1.10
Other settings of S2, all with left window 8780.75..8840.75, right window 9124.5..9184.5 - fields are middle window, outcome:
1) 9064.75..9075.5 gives 0.2 angstroms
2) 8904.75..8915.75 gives 0.5 angstroms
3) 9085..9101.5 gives 0.2 angstroms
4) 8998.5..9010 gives 0.3 angstroms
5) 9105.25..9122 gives 0.0 angstroms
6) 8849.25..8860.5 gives -0.3 angstroms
